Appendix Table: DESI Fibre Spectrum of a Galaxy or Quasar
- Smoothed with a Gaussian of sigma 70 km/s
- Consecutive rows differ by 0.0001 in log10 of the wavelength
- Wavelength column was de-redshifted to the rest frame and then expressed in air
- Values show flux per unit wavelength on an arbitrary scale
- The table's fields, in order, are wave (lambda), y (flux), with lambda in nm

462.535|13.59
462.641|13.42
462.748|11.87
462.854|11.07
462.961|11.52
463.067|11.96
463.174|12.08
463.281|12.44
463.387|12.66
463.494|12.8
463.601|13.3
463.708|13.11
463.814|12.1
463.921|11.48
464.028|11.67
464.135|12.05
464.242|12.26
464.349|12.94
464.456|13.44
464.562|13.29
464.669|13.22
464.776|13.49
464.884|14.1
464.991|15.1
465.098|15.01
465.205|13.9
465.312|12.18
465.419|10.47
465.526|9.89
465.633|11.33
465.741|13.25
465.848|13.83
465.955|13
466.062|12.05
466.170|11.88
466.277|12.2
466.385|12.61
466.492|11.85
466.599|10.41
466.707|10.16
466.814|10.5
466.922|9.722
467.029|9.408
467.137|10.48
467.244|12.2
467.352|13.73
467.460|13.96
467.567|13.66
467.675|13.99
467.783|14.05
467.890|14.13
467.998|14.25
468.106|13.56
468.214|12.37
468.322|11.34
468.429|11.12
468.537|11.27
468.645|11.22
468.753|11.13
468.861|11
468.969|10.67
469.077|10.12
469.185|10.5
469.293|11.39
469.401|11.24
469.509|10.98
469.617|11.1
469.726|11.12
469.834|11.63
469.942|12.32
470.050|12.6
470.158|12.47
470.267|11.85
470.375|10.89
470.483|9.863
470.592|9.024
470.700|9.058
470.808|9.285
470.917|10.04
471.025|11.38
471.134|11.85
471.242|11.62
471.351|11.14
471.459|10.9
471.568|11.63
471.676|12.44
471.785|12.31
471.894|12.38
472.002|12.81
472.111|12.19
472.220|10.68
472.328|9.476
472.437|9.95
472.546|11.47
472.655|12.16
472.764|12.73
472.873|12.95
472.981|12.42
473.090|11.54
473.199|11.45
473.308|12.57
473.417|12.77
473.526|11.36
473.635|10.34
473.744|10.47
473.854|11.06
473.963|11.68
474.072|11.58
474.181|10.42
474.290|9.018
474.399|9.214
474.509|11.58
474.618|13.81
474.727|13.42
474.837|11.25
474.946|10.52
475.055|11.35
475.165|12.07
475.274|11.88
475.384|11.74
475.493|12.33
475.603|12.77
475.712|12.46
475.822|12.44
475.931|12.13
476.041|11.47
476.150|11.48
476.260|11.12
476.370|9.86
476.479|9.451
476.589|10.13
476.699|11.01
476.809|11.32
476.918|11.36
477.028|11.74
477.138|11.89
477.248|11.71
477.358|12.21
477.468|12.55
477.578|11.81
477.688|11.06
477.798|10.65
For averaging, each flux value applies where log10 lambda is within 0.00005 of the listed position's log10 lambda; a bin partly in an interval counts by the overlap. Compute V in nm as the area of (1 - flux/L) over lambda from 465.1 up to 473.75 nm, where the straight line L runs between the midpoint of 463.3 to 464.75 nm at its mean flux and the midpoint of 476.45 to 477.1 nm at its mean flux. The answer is 0.18 nm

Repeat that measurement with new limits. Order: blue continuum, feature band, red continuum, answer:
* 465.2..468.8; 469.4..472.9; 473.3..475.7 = 0.133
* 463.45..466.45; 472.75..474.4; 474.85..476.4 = 0.072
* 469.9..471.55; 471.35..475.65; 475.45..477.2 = -0.157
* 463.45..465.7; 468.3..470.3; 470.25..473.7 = 0.086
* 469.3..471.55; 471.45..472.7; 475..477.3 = -0.043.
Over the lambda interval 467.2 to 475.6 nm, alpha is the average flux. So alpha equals 11.6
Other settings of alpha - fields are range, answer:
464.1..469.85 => 12.1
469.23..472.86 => 11.3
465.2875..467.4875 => 11.6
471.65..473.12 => 11.8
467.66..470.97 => 11.4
